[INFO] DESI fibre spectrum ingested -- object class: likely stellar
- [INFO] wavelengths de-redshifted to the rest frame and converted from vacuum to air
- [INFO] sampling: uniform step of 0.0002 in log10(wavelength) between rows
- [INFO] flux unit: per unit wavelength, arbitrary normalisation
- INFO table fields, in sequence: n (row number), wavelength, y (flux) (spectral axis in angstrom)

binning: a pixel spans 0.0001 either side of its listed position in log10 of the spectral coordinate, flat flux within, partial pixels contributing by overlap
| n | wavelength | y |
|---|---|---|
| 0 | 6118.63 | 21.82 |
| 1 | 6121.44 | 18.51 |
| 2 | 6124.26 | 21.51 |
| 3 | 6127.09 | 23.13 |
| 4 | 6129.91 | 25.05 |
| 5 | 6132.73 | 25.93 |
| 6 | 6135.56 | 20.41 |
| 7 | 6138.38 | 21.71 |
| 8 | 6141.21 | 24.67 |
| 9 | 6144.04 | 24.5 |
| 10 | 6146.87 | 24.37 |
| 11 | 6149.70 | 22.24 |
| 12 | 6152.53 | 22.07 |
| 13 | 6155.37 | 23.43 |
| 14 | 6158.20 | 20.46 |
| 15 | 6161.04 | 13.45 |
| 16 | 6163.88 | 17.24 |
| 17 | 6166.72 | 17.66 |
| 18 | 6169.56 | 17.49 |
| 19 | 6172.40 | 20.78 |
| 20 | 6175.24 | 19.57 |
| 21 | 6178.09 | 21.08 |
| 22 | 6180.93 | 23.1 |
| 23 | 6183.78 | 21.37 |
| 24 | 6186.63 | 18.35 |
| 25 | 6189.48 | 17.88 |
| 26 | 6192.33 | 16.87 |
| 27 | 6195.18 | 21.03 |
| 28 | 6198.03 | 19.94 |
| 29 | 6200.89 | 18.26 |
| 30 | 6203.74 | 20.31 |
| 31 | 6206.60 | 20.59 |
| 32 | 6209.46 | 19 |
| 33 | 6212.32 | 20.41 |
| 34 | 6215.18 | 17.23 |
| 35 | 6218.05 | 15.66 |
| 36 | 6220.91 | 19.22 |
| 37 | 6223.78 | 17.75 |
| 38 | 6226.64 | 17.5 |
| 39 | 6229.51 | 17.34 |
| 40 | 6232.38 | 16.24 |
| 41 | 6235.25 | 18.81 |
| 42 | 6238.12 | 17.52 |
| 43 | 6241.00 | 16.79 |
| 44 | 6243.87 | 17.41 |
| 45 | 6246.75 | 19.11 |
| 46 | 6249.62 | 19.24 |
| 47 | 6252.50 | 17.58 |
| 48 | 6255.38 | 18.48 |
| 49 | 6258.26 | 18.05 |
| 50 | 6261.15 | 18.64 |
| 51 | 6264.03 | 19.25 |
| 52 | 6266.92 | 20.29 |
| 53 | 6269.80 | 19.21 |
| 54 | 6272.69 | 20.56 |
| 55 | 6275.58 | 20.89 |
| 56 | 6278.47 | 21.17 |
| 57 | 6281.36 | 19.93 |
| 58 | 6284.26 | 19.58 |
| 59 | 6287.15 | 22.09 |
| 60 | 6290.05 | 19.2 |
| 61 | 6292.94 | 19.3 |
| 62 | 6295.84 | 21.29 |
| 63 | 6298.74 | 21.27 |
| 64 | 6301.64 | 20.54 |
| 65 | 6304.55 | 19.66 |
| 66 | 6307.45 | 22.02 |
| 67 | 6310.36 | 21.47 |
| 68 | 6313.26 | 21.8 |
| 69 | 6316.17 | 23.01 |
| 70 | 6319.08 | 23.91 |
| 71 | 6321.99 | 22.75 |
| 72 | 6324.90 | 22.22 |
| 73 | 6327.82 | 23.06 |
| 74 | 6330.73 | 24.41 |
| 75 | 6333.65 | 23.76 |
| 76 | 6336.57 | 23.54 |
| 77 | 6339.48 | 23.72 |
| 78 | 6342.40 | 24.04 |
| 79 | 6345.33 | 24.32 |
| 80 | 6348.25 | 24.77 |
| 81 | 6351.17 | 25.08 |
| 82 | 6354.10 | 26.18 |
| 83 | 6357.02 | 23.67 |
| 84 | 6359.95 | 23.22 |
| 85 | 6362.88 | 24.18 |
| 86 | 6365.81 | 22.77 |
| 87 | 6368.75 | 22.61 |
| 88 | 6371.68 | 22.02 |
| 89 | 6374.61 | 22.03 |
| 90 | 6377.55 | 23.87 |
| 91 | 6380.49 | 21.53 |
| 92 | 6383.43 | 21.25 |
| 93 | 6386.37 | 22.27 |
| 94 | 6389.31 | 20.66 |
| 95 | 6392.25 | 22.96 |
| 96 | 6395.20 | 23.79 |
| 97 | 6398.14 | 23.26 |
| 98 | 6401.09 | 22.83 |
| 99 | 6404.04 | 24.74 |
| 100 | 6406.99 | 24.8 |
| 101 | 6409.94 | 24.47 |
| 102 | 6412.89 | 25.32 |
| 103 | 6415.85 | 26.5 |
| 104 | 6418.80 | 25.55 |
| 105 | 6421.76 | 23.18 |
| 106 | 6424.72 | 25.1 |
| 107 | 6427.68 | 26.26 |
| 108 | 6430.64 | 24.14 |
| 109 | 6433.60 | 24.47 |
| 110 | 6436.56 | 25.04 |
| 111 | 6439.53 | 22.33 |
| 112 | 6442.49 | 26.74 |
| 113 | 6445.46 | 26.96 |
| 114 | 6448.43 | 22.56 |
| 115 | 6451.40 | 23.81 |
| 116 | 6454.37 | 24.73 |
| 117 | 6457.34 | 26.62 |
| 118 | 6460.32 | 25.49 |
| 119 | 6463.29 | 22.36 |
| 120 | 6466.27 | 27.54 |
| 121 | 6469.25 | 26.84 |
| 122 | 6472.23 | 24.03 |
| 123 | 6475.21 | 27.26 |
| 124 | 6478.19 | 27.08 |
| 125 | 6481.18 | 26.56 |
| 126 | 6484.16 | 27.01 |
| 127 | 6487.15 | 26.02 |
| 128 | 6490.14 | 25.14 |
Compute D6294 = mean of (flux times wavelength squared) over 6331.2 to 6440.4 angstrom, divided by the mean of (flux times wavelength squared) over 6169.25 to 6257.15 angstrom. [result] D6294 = 1.3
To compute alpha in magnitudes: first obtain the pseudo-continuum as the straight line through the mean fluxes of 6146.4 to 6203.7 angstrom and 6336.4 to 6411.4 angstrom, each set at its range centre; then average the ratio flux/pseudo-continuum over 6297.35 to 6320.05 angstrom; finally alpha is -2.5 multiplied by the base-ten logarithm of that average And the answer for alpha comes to 0.03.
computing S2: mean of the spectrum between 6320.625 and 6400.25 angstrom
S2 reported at 23.3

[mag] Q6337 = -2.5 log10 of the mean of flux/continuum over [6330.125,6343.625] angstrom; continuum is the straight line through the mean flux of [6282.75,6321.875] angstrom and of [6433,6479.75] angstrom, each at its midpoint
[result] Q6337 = -0.08 mag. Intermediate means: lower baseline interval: 21.2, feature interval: 23.9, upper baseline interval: 25.3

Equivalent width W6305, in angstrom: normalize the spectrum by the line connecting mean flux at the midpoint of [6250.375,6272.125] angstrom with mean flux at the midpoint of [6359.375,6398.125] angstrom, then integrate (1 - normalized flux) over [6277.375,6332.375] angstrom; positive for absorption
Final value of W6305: -3.44 angstrom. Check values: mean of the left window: 18.9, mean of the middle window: 21.5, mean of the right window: 22.6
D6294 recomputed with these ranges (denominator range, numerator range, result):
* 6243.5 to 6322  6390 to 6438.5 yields 1.26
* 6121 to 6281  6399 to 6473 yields 1.36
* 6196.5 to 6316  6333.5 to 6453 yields 1.29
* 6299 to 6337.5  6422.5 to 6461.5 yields 1.15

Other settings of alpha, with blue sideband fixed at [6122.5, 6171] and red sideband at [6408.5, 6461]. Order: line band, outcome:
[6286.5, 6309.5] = 0.131 mag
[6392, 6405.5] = 0.043 mag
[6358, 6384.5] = 0.071 mag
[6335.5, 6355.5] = -0.030 mag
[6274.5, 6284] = 0.127 mag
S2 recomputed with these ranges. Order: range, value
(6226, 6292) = 18.9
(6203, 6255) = 18.2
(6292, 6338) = 22.2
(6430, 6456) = 24.6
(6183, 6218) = 19.1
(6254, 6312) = 20.2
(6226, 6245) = 17.4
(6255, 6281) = 19.7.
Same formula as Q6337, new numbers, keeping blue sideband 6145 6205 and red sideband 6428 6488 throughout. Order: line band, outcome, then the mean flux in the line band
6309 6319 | 0.01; 22.4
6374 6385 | 0.08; 22.2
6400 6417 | -0.02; 24.8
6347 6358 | -0.07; 25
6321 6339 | -0.02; 23.3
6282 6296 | 0.10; 20.2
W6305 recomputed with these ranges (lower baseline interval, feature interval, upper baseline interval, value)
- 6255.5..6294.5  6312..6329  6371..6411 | -1.4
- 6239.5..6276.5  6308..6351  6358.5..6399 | -4.7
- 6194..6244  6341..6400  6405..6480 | -0.7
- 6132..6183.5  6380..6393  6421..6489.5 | 1.4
